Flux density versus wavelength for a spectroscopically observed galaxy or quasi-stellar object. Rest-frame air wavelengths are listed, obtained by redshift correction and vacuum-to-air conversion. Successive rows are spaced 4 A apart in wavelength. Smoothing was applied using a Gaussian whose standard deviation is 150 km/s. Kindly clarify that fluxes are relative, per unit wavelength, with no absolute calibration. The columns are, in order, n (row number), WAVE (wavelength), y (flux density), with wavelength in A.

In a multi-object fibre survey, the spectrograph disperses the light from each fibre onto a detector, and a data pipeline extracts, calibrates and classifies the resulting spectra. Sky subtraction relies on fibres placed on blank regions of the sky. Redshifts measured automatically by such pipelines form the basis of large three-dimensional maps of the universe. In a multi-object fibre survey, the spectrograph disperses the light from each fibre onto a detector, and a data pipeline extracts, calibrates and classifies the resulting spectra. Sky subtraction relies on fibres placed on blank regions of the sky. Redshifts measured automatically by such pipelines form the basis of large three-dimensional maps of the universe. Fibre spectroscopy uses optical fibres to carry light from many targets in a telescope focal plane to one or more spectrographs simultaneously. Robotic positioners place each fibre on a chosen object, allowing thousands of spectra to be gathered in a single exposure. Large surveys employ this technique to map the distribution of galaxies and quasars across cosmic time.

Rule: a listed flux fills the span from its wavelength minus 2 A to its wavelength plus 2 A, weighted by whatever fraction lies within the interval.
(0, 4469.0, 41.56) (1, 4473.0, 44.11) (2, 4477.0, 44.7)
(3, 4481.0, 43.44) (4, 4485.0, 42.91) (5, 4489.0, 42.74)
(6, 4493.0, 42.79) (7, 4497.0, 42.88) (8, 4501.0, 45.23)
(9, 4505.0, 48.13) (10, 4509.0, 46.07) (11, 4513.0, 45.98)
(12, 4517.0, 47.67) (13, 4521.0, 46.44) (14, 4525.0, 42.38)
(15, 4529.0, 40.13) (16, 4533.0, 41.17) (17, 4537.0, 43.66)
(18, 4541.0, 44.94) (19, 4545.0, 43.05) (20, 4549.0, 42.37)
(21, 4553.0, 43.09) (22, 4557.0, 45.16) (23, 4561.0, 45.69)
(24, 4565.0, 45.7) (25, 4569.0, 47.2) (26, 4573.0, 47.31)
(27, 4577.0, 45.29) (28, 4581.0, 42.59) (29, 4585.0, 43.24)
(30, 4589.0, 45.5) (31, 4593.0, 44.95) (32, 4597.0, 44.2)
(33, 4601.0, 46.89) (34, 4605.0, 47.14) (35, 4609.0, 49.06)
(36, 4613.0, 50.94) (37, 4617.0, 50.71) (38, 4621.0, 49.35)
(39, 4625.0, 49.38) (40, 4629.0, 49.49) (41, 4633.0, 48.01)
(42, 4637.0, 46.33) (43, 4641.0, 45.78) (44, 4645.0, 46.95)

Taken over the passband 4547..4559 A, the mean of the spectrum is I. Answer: 43.5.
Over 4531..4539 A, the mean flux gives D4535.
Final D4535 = 42.4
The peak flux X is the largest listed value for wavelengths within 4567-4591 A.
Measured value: 47.31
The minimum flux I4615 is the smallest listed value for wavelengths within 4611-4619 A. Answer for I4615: 50.71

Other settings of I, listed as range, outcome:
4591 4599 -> 44.6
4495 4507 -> 45.4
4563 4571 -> 46.5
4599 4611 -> 47.7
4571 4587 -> 44.6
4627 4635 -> 48.8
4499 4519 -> 46.6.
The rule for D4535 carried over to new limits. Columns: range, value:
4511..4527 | 45.6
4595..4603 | 45.5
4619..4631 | 49.4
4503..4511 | 47.1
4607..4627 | 49.9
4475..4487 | 43.7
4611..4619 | 50.8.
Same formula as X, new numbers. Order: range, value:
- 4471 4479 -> 44.7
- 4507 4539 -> 47.67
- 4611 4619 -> 50.94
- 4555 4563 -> 45.69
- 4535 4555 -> 44.94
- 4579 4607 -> 47.14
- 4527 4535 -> 41.17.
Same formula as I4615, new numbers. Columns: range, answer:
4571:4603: 42.59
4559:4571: 45.69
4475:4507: 42.74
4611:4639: 46.33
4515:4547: 40.13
